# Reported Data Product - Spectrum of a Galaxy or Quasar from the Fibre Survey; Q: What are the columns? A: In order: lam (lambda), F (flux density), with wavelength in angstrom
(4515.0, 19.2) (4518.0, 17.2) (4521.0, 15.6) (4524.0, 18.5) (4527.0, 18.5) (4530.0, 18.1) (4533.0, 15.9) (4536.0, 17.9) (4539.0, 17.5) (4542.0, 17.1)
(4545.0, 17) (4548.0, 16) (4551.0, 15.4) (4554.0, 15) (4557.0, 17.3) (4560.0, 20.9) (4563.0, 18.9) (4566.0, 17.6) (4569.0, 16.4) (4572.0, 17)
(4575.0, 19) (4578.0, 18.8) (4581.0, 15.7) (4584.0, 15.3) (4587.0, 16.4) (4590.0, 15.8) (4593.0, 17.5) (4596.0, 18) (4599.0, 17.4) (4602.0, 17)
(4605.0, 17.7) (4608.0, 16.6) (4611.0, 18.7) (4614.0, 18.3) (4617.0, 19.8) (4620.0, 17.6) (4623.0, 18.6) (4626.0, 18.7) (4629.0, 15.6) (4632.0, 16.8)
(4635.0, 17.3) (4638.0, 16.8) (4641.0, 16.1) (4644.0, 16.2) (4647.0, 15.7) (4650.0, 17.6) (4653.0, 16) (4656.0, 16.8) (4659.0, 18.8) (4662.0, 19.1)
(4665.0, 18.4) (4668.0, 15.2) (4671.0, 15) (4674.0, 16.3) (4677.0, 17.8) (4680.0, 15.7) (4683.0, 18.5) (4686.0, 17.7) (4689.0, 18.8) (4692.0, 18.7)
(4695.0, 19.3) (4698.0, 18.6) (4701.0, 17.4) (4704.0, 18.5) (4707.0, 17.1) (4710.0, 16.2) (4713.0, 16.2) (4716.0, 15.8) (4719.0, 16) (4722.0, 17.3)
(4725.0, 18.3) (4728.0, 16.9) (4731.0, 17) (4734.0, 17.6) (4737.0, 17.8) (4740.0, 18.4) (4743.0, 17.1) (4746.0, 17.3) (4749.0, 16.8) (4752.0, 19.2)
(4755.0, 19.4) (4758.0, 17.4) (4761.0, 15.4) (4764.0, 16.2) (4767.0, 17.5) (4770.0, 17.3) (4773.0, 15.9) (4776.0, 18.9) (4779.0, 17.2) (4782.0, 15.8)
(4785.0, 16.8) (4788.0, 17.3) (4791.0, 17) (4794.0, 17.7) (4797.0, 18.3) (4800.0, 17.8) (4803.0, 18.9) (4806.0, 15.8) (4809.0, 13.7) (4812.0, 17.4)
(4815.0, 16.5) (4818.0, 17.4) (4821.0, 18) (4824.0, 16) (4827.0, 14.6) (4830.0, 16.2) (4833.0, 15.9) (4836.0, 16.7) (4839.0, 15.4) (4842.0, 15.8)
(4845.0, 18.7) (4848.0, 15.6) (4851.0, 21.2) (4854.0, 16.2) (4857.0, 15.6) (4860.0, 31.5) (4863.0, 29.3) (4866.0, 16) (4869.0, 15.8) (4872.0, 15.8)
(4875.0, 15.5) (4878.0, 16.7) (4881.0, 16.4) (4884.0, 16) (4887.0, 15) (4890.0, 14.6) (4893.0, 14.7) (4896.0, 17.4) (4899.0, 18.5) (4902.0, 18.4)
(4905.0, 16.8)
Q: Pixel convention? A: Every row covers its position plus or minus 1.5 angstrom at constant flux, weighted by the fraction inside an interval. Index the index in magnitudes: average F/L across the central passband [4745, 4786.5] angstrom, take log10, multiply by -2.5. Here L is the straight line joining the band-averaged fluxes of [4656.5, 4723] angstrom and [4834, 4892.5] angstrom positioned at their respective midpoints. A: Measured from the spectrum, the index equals 0.019 mag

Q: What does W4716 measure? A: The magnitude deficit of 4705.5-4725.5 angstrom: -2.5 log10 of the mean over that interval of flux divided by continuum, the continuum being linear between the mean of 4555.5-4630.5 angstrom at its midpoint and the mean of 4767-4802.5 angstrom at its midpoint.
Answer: 0.05 mag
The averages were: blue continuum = 17.6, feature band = 16.6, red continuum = 17.3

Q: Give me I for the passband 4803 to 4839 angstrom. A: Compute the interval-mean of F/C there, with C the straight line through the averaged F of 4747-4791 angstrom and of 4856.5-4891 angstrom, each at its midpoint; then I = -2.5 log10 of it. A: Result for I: 0.094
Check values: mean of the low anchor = 17.2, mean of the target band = 16.3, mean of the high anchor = 18.3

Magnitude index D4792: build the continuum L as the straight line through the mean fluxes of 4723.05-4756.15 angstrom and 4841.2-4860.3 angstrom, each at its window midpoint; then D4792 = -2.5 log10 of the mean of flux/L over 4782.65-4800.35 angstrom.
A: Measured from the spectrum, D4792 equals 0.05 mag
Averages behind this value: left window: 17.8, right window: 18.6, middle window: 17.4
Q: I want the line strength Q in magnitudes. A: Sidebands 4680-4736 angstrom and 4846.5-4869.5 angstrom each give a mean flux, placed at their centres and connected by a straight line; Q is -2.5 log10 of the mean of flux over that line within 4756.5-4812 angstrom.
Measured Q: 0.120 mag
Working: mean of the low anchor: 17.5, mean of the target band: 17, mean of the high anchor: 20.3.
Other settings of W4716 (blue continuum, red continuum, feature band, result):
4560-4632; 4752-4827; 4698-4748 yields 0.00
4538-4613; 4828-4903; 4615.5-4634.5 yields -0.03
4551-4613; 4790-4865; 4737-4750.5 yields 0.01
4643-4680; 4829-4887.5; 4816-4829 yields 0.07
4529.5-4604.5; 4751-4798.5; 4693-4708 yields -0.06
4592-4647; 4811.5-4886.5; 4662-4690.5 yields 0.02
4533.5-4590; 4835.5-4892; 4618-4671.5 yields 0.01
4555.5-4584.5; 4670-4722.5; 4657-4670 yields -0.02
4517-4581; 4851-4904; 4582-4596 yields 0.07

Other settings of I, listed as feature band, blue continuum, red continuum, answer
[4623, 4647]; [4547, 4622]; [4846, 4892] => 0.04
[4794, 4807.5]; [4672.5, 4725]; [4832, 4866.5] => 0.05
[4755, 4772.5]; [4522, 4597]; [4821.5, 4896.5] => 0.02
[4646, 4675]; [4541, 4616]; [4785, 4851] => 0.01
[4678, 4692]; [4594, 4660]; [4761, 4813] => -0.04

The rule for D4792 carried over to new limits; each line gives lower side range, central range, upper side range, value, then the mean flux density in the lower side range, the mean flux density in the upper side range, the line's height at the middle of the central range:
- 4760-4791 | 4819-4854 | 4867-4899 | -0.03 mag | 16.9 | 15.9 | 16.3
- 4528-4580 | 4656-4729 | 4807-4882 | 0.00 mag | 17.4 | 17.5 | 17.5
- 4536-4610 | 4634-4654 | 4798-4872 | 0.05 mag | 17.2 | 17.7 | 17.3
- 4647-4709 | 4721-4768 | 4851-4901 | 0.01 mag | 17.5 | 17.9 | 17.6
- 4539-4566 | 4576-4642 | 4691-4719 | 0.00 mag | 17.2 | 17.4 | 17.3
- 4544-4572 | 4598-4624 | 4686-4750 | -0.04 mag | 17.2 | 17.5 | 17.3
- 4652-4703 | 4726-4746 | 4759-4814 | -0.02 mag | 17.6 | 16.9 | 17.2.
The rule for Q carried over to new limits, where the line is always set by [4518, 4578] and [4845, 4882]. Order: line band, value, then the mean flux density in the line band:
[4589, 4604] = 0.02 mag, 17.2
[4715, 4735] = 0.07 mag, 17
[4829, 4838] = 0.15 mag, 16.2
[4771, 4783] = 0.09 mag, 17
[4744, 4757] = 0.01 mag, 18.1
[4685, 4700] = -0.03 mag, 18.6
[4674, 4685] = 0.05 mag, 17.2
